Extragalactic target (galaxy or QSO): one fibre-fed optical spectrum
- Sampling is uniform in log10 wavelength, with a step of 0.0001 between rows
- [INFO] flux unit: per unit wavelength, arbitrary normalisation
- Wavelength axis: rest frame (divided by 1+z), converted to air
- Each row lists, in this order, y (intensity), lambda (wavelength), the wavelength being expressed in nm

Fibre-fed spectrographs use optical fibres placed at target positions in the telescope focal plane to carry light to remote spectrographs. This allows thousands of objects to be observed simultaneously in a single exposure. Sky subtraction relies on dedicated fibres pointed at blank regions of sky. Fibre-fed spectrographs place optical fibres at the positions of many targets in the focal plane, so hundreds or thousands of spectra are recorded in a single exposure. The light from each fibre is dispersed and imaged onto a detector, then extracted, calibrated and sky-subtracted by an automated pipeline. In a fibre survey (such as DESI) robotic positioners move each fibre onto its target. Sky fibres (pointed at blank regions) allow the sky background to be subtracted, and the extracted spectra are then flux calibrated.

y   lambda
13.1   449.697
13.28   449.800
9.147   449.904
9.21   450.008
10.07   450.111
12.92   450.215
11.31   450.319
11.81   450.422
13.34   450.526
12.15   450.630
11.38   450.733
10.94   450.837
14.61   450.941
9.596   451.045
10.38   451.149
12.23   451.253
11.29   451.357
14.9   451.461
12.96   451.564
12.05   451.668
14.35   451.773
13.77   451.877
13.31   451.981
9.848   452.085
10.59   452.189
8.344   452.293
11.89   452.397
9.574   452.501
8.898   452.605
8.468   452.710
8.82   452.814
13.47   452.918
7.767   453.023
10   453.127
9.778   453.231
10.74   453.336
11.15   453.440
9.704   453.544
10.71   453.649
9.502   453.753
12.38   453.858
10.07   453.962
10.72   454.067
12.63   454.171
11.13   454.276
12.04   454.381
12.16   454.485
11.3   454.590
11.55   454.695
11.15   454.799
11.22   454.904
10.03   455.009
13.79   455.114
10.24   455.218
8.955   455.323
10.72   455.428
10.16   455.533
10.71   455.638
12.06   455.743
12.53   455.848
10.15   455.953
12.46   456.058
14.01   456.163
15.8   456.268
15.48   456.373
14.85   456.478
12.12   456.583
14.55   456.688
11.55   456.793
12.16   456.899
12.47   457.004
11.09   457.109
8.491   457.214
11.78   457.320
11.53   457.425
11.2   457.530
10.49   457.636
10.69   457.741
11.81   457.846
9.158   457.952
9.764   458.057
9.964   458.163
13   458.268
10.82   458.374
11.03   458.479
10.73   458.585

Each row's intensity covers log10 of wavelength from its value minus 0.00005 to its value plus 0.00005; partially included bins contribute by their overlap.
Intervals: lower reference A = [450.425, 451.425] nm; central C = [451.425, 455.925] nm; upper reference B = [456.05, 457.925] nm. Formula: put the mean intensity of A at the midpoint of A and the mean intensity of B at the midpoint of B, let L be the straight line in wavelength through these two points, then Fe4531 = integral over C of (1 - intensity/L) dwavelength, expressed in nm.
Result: 0.37 nm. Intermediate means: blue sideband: 11.8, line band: 11.1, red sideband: 12.3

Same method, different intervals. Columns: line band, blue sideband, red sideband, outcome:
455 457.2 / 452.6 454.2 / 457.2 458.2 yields -0.355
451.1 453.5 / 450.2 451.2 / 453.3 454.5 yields 0.079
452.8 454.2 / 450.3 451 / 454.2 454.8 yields 0.148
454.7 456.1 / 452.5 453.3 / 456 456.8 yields 0.178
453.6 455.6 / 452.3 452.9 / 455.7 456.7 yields 0.105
